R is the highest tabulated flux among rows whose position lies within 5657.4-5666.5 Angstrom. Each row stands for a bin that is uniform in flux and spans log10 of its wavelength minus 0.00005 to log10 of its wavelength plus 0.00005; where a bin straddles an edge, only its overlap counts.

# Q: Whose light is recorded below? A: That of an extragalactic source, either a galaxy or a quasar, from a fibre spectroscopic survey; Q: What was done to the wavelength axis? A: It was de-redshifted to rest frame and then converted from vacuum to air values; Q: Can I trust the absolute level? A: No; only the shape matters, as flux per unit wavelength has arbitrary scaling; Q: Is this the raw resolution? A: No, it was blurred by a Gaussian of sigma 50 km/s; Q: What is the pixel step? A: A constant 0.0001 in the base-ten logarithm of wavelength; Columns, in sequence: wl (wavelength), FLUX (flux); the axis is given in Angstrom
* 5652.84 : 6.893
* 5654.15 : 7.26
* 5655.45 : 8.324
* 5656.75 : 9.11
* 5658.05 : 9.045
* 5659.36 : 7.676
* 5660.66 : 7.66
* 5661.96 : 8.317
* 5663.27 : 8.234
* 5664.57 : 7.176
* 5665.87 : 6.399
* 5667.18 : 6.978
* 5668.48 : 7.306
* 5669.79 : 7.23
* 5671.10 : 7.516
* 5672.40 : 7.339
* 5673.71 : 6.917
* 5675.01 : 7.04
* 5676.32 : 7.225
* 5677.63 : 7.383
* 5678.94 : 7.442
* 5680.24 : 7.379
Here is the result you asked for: 9.045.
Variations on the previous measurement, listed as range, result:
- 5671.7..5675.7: 7.339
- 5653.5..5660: 9.11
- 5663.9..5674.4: 7.516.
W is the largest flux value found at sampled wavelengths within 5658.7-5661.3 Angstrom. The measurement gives 7.676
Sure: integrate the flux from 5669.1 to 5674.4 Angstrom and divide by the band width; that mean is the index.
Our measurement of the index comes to 7.25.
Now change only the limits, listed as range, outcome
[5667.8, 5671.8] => 7.35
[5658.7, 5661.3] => 7.66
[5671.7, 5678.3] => 7.18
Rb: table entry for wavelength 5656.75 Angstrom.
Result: 9.11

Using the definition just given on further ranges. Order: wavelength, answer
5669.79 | 7.23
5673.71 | 6.917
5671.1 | 7.516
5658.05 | 9.045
